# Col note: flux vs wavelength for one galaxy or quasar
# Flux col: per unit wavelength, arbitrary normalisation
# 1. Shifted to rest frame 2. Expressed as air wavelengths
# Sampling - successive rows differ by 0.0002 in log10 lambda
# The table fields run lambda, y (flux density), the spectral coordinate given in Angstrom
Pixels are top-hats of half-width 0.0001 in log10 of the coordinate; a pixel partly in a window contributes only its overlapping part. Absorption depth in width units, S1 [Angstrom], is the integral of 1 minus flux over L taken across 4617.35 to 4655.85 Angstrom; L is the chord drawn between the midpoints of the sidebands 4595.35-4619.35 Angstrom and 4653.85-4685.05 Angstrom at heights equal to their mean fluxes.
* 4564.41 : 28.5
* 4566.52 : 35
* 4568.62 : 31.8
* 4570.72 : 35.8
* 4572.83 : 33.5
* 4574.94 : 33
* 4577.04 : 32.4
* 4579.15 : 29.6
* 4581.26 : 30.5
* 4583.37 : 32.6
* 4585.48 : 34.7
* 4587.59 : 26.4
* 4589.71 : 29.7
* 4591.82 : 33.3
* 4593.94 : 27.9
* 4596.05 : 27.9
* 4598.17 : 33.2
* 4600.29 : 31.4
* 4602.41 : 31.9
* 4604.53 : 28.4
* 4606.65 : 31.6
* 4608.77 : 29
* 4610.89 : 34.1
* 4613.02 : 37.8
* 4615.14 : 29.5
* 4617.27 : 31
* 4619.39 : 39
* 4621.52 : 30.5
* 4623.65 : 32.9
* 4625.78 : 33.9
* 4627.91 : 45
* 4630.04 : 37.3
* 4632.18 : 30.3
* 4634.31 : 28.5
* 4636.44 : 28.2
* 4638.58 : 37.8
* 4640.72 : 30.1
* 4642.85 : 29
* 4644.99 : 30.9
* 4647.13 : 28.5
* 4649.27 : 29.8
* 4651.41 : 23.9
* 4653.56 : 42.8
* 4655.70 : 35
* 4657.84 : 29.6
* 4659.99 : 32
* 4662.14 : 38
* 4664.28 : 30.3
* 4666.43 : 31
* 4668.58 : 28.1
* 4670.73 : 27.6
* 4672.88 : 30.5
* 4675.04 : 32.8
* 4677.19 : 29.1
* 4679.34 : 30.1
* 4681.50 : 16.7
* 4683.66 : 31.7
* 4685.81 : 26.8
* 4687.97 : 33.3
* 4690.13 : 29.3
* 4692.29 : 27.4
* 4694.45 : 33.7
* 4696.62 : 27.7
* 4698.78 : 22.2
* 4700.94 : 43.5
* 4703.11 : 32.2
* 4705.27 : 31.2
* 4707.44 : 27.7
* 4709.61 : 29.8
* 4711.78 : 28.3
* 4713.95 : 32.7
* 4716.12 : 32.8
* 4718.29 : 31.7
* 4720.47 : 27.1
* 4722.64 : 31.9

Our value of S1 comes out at -2.1 Angstrom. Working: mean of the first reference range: 31.8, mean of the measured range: 32.9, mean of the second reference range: 30.5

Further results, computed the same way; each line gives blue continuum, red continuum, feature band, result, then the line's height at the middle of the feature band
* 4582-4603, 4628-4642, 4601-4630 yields -1.41 Angstrom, 32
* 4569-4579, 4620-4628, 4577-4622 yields 3.25 Angstrom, 33.9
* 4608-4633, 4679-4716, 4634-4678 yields 1.37 Angstrom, 32.2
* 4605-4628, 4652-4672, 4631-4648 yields 1.27 Angstrom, 32.9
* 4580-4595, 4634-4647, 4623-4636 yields -1.55 Angstrom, 30.7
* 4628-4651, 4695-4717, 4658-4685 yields 1.19 Angstrom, 31.2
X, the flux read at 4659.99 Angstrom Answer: 32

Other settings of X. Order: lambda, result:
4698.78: 22.2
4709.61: 29.8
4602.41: 31.9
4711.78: 28.3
